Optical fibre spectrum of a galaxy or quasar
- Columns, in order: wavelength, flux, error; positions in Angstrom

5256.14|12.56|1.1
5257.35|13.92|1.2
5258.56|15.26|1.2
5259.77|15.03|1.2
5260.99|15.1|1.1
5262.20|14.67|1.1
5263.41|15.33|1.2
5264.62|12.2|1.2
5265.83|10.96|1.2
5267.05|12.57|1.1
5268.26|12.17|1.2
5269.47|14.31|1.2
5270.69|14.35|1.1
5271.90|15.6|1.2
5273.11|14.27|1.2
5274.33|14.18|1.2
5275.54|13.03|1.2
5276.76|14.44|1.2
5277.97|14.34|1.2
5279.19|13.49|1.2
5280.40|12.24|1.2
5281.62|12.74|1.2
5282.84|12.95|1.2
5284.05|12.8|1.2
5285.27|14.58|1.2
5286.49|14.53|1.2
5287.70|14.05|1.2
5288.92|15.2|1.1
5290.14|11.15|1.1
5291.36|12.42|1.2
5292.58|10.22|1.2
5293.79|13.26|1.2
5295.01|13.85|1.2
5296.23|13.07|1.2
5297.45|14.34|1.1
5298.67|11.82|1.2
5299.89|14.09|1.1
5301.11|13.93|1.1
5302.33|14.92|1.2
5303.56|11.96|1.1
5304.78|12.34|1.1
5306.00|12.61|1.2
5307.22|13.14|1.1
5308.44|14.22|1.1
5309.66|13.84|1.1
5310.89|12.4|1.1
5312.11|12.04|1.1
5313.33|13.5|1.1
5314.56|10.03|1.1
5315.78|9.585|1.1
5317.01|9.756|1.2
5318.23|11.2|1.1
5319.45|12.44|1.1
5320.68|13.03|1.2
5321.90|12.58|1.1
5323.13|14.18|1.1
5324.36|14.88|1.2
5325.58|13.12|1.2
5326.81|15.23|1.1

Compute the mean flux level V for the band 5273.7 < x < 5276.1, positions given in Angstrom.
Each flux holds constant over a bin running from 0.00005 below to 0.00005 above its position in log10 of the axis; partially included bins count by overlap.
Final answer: 13.6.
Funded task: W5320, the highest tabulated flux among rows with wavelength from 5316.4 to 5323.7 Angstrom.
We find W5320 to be 14.18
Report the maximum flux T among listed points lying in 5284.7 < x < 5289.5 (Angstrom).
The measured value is 15.2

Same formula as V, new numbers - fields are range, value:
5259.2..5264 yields 15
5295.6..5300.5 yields 13.3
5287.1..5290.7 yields 13.5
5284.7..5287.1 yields 14.6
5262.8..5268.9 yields 12.7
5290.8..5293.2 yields 11.3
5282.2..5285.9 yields 13.4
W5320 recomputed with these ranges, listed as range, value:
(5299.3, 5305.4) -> 14.92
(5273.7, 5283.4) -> 14.44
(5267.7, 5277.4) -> 15.6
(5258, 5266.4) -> 15.33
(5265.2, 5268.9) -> 12.57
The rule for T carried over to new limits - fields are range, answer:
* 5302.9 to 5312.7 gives 14.22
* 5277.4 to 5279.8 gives 14.34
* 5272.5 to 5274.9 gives 14.27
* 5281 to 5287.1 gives 14.58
